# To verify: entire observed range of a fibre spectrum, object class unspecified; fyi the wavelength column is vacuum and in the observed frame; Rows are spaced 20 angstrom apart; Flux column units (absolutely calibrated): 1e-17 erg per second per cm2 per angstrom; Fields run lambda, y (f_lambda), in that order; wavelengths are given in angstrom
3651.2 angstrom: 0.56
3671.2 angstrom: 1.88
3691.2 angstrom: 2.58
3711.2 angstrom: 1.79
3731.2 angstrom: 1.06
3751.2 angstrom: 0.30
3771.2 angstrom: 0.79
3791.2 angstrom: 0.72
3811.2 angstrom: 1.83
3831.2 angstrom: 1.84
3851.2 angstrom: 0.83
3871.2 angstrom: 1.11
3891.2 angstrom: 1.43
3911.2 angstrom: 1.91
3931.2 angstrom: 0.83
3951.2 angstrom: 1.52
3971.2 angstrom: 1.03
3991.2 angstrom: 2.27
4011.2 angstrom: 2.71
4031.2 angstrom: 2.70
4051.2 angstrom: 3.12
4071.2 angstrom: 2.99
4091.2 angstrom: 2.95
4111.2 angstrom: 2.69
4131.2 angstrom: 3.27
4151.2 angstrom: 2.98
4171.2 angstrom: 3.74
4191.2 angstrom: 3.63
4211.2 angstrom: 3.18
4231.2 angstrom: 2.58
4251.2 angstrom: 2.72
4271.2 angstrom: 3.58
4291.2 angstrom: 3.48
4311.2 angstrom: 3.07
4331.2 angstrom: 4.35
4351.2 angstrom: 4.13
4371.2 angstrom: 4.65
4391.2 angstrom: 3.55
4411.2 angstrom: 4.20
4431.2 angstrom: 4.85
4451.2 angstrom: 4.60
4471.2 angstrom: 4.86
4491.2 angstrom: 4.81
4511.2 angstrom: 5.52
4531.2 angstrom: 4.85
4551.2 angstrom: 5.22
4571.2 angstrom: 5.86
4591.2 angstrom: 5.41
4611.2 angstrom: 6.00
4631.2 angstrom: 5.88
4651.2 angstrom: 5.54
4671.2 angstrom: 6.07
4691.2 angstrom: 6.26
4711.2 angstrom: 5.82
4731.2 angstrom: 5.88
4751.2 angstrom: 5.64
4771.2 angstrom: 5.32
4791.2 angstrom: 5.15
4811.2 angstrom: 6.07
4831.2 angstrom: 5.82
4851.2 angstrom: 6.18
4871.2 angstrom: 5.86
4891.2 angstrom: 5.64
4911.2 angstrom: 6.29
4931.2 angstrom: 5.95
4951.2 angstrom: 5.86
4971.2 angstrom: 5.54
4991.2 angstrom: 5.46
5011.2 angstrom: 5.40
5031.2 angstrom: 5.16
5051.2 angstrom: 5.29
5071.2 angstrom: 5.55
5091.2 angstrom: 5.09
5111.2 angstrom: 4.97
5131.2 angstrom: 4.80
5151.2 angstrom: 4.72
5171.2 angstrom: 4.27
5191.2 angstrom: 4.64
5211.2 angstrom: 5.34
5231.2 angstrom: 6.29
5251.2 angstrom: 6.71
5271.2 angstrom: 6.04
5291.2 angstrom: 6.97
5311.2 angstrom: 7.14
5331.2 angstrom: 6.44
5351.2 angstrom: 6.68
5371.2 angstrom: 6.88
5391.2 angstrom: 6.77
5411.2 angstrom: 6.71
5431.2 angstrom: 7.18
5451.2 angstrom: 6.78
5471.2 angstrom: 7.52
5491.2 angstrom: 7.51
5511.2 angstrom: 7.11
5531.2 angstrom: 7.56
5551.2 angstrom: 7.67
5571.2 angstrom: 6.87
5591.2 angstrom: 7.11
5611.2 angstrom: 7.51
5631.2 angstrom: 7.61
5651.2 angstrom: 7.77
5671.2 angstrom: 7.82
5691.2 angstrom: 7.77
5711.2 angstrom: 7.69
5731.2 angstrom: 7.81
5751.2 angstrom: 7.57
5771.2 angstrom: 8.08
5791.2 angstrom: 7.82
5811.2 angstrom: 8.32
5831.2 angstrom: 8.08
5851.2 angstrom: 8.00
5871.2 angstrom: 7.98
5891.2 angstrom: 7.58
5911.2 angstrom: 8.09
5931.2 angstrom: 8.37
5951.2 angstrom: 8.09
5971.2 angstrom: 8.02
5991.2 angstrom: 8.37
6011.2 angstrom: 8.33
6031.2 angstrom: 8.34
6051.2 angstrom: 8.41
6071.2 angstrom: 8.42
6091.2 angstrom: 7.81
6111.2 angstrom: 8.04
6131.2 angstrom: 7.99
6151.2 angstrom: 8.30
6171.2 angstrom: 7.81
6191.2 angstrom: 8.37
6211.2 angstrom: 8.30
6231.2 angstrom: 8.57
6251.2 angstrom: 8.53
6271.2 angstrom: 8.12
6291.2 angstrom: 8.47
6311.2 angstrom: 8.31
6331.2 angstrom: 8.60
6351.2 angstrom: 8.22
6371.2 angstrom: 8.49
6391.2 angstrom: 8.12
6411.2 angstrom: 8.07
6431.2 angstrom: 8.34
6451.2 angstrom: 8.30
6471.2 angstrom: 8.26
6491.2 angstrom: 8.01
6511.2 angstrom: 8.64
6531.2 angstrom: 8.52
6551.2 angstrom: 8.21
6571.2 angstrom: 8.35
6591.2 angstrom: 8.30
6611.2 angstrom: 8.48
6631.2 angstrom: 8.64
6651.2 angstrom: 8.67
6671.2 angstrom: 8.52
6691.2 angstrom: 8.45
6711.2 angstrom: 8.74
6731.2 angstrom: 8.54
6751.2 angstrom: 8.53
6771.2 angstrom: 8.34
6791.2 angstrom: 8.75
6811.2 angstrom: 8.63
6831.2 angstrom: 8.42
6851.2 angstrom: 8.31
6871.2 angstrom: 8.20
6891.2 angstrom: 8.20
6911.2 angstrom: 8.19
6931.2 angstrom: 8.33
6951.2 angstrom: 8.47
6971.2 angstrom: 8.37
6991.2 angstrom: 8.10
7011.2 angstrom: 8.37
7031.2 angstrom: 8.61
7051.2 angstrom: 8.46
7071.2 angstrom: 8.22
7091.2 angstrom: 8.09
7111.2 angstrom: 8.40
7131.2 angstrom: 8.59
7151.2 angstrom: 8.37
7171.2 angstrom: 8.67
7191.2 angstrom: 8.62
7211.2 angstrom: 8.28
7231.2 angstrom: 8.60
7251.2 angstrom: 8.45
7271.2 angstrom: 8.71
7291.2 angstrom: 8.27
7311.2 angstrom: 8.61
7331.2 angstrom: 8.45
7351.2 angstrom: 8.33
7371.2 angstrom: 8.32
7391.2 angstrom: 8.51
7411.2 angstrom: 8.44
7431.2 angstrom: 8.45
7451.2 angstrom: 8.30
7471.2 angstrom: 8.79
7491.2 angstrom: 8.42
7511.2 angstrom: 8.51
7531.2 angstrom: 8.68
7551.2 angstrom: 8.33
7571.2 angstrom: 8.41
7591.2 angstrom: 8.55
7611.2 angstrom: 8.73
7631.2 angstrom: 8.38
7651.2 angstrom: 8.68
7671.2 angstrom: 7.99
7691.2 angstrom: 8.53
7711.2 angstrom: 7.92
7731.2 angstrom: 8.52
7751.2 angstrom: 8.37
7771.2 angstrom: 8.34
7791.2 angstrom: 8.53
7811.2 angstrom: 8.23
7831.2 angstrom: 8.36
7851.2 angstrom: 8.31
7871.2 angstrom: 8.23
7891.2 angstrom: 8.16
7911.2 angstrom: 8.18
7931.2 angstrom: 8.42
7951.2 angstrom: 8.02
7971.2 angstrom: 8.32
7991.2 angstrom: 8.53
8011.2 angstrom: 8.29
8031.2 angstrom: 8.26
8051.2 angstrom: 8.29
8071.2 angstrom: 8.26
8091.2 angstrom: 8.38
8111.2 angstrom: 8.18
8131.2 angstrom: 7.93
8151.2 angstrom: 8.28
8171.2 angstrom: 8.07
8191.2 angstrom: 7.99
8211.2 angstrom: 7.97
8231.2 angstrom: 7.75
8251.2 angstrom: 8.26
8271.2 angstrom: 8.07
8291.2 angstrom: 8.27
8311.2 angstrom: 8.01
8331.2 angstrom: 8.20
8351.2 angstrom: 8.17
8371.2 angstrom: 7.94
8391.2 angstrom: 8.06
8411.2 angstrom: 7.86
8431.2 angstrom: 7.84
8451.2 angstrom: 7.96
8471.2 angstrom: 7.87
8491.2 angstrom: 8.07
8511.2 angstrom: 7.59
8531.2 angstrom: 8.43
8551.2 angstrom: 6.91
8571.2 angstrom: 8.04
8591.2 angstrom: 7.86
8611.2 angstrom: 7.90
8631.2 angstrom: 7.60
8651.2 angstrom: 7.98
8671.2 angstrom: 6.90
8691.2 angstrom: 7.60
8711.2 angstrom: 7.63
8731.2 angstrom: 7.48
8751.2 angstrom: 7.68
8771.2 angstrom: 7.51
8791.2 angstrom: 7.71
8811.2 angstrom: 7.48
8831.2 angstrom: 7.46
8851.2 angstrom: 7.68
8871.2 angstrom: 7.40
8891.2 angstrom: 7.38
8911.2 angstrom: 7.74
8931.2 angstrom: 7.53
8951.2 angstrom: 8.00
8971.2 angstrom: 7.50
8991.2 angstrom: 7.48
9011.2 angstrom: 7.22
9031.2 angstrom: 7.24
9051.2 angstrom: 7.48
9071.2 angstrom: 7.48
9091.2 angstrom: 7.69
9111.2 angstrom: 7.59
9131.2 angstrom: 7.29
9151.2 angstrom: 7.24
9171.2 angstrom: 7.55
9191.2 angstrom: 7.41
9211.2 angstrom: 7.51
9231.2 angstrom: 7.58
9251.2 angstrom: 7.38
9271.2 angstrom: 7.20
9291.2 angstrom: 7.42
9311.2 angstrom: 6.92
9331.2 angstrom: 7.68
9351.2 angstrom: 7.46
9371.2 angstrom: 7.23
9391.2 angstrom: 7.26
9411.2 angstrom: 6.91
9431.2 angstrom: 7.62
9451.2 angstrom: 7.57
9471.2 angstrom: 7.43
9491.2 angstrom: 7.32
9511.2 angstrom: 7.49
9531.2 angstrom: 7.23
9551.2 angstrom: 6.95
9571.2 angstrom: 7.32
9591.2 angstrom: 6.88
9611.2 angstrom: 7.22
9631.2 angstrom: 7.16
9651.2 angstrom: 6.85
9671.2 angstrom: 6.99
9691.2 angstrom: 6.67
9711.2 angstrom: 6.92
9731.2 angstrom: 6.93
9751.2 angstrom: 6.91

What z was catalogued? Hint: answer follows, 0.000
